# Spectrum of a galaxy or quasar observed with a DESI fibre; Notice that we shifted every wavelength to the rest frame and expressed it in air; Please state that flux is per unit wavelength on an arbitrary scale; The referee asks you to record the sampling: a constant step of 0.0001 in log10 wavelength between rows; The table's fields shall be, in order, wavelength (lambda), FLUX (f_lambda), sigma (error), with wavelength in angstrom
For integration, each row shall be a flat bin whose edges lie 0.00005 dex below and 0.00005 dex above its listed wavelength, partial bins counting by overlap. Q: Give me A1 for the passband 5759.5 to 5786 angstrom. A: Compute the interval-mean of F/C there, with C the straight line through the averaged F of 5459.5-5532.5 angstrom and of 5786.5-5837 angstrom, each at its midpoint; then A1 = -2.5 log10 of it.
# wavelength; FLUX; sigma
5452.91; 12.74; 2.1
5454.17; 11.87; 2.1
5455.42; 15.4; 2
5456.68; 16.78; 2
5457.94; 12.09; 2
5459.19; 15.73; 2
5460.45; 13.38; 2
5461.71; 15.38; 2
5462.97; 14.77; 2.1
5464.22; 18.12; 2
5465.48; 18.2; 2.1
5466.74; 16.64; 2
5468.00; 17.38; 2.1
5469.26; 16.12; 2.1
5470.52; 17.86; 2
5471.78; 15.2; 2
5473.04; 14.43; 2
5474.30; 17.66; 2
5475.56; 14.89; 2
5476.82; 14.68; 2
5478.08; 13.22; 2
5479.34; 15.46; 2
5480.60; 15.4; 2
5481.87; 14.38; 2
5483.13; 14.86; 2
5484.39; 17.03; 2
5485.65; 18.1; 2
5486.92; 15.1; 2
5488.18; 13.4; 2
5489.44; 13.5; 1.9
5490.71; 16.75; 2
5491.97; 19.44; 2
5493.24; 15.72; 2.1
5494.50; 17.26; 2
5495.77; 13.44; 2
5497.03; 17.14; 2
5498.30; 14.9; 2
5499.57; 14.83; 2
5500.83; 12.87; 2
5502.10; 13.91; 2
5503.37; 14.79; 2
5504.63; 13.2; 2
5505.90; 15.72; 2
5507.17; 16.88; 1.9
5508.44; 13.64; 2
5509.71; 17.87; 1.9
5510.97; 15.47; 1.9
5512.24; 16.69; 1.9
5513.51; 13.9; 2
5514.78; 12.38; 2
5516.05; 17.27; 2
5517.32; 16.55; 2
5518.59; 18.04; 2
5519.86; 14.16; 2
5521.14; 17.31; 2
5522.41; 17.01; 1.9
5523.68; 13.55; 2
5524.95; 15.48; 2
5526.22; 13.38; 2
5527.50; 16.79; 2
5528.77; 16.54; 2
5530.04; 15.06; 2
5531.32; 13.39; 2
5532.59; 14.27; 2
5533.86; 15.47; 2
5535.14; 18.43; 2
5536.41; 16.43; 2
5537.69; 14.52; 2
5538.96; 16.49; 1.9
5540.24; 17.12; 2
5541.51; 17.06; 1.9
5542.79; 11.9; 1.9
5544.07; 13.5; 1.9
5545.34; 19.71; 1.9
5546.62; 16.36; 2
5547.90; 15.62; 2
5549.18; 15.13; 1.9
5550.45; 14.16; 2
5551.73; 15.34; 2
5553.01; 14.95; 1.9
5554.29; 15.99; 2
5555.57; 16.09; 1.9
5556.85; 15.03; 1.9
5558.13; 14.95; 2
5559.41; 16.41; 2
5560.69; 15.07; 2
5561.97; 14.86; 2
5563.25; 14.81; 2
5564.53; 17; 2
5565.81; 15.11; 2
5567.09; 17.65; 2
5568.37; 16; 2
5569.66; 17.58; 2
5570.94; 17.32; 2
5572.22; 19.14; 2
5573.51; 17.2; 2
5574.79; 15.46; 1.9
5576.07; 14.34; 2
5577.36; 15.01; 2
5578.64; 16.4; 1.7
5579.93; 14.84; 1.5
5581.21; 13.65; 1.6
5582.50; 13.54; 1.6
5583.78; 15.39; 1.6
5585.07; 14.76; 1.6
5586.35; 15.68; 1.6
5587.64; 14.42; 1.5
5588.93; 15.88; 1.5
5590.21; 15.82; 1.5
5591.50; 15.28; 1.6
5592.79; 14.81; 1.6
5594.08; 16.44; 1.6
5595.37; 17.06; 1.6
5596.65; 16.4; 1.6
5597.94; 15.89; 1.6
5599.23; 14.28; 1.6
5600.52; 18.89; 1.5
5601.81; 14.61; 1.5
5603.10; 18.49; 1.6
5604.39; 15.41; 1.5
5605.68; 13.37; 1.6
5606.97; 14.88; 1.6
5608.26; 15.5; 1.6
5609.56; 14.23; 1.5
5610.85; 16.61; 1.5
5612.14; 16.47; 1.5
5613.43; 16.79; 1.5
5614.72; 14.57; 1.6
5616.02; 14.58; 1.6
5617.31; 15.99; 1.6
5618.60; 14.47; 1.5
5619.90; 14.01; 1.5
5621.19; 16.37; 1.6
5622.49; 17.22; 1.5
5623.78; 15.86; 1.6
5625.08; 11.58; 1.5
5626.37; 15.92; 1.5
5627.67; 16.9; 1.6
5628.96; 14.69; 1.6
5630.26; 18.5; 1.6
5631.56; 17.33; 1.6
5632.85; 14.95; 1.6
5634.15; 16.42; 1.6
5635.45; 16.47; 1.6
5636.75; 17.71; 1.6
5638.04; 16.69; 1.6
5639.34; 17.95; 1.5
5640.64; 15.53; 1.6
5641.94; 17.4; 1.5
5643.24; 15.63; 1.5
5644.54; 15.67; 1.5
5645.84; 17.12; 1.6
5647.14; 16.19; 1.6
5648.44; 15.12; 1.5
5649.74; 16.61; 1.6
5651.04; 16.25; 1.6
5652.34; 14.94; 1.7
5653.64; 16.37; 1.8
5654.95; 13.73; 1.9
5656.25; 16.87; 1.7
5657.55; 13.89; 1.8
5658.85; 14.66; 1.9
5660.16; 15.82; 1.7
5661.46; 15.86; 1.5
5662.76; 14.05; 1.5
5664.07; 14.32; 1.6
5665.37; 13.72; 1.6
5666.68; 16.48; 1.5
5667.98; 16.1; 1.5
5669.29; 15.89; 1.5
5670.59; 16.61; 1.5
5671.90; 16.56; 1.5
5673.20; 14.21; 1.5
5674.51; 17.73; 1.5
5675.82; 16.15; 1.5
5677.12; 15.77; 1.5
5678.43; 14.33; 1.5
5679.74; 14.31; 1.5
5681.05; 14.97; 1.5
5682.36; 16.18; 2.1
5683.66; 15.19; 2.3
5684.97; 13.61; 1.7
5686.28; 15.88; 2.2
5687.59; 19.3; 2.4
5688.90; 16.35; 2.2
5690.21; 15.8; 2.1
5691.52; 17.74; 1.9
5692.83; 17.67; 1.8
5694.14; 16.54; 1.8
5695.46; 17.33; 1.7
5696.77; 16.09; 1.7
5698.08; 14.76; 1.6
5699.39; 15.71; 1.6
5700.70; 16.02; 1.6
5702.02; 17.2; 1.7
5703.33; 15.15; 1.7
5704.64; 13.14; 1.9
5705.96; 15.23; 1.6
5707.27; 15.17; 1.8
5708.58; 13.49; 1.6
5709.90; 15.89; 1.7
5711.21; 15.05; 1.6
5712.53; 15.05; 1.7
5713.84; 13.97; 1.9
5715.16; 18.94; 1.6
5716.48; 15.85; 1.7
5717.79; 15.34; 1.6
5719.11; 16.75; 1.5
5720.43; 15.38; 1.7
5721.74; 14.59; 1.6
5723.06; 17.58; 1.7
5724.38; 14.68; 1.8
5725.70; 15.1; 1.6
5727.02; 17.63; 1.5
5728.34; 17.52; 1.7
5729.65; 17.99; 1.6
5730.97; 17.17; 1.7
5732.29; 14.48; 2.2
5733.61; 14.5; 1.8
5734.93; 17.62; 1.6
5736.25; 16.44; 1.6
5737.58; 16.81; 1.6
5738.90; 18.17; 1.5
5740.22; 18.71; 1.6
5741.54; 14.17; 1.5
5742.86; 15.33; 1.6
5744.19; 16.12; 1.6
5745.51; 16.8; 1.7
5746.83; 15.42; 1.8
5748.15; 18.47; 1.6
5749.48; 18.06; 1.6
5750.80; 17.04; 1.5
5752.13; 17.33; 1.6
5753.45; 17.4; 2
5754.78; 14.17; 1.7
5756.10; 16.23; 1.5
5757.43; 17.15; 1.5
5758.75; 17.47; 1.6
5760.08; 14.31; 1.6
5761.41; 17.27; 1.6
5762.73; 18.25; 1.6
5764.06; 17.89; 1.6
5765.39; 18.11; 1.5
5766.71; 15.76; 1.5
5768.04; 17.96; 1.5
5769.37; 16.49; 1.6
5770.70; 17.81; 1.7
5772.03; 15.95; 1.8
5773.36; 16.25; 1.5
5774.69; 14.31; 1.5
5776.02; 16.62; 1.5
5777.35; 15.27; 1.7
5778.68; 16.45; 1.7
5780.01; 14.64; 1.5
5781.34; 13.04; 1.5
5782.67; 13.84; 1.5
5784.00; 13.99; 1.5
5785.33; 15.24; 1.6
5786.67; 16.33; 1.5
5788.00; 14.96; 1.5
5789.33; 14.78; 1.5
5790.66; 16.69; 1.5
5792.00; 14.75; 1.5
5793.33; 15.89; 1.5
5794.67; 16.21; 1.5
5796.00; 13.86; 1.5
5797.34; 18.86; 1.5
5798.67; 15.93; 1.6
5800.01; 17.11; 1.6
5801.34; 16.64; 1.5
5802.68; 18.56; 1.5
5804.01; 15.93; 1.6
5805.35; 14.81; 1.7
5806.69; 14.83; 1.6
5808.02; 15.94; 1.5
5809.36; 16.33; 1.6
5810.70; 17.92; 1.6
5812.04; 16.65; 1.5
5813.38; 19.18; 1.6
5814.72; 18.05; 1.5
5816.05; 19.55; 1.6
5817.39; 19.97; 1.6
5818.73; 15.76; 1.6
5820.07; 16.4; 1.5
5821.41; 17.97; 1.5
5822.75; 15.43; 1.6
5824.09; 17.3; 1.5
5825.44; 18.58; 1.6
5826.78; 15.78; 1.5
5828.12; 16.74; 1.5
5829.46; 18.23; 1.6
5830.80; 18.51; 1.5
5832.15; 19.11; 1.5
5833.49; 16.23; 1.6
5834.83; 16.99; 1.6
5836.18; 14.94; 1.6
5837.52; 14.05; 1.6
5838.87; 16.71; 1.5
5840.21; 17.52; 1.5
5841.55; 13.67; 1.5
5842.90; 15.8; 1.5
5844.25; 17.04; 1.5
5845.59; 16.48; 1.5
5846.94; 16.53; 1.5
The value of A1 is 0.04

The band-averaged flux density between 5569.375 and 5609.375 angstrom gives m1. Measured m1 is 15.7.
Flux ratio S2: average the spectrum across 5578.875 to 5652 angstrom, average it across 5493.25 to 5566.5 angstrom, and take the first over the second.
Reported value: 1.0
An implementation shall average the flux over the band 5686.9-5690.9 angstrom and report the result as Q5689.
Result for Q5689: 17.1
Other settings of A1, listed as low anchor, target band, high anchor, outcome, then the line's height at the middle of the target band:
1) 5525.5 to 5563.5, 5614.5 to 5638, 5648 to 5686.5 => -0.03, 15.4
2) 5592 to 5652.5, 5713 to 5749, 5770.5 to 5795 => -0.05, 15.5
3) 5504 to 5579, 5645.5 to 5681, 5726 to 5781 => 0.05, 16.2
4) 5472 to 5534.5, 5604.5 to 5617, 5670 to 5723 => 0.03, 15.6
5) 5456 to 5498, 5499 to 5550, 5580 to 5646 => 0.02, 15.7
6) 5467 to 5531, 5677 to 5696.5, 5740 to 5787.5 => 0.00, 16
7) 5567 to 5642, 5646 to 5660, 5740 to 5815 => 0.03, 16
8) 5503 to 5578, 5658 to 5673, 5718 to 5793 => 0.04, 16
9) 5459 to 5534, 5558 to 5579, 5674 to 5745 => -0.03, 15.7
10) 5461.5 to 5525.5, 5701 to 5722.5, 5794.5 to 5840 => 0.08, 16.5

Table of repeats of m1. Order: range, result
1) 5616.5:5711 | 15.8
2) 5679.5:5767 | 16.2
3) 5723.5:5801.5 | 16.3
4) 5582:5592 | 15.1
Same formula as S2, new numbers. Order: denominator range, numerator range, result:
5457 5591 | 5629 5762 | 1.03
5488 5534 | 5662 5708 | 1.02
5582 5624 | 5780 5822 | 1.05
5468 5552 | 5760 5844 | 1.06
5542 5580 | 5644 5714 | 0.99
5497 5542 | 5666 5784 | 1.04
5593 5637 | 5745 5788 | 1.03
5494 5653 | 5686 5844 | 1.04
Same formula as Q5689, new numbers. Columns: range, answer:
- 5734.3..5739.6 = 17.3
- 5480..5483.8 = 14.9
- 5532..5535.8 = 16.1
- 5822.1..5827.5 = 16.8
